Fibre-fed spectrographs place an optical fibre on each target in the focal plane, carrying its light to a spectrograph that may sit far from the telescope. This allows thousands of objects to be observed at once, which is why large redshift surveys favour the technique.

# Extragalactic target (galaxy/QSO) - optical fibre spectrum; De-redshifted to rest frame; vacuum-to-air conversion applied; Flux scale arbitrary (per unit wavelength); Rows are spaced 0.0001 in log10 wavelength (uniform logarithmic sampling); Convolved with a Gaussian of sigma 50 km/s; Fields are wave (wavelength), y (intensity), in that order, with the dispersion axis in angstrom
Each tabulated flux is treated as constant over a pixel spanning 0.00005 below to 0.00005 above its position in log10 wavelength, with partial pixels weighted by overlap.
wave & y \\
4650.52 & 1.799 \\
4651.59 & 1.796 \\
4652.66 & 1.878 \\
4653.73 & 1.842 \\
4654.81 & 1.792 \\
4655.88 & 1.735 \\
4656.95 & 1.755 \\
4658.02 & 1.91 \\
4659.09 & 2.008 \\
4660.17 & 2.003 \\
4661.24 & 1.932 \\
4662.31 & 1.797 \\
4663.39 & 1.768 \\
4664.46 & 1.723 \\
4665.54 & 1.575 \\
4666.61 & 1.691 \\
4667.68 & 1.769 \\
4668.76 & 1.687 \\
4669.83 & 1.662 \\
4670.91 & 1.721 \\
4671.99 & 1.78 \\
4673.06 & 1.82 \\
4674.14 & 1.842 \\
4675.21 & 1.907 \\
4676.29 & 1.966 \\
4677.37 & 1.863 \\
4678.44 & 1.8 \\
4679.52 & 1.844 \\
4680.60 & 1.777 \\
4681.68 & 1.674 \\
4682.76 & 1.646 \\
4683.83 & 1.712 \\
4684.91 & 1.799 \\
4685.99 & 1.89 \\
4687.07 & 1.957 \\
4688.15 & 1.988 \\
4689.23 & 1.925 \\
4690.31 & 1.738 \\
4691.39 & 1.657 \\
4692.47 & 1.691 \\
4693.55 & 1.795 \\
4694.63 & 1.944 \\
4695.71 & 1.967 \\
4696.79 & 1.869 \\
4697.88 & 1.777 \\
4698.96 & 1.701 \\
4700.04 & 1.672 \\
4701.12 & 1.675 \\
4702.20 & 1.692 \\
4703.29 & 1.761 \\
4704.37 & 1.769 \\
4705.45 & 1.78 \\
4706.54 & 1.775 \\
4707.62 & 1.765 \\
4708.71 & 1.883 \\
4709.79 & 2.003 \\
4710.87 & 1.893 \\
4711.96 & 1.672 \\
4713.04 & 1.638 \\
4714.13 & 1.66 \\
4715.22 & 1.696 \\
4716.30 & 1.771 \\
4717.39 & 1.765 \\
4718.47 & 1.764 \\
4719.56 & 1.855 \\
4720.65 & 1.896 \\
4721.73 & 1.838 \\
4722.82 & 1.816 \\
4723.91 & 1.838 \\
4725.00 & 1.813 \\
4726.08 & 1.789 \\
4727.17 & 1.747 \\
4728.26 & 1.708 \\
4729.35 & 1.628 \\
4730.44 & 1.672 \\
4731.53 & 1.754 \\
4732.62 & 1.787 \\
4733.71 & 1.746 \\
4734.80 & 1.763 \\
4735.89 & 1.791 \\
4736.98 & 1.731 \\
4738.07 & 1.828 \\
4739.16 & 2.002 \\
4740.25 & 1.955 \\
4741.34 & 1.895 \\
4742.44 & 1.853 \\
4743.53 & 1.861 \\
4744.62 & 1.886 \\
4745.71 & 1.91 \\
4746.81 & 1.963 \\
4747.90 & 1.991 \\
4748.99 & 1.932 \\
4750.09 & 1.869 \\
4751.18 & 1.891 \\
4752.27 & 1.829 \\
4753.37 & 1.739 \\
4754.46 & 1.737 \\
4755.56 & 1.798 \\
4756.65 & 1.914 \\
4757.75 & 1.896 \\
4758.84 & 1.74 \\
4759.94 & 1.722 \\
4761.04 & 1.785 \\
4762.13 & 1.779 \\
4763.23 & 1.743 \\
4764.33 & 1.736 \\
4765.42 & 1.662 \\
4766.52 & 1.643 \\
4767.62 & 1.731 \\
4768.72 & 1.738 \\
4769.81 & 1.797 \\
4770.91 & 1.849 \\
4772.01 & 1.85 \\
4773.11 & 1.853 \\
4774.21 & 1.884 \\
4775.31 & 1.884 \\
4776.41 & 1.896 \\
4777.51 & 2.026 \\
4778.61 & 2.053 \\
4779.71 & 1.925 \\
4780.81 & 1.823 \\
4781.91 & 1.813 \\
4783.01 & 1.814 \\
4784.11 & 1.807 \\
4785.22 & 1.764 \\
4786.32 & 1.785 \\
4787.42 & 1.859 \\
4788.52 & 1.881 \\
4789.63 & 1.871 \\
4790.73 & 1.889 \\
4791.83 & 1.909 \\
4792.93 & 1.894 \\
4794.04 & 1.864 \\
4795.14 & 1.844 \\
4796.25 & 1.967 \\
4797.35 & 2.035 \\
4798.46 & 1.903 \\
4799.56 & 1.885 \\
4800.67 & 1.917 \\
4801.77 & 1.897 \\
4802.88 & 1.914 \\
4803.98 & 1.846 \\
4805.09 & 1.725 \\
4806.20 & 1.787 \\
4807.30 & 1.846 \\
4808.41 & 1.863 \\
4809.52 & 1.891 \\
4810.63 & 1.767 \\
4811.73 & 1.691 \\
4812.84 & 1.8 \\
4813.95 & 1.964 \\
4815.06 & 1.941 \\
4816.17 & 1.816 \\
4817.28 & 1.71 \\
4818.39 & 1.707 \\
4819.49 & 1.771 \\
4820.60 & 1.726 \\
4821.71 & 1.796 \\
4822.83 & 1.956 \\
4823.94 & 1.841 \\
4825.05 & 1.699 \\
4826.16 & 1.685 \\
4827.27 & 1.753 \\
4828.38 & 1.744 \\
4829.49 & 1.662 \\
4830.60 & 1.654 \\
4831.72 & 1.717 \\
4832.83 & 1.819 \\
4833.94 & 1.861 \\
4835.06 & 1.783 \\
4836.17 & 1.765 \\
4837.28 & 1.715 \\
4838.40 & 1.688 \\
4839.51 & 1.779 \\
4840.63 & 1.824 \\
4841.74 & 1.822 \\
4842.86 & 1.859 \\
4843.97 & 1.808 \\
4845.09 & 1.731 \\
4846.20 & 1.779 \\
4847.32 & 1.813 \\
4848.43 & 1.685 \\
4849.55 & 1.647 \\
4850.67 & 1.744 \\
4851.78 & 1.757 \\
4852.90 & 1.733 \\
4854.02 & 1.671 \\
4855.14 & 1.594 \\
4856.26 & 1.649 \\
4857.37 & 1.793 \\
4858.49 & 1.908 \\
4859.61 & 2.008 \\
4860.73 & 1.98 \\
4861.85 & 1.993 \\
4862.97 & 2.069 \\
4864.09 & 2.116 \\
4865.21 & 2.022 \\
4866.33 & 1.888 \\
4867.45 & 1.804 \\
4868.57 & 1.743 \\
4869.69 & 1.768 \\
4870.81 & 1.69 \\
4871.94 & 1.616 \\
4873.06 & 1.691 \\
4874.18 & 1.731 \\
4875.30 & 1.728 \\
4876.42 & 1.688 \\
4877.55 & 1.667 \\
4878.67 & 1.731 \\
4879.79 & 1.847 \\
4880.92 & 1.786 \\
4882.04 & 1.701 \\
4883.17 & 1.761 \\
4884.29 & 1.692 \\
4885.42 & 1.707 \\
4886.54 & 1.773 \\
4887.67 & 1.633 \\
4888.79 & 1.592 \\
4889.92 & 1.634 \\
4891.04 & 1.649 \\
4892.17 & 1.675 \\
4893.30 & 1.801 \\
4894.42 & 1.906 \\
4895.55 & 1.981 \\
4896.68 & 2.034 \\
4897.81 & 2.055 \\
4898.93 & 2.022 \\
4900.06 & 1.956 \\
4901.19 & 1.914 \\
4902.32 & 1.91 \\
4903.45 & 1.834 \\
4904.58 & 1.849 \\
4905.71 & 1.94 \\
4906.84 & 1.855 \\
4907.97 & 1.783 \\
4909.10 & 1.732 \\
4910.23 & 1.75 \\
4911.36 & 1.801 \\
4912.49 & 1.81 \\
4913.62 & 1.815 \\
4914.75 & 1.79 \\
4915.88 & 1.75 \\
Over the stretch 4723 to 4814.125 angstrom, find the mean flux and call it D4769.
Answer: 1.83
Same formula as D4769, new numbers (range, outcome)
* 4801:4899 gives 1.79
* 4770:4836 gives 1.84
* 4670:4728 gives 1.8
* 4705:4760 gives 1.81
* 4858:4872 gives 1.9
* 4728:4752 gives 1.84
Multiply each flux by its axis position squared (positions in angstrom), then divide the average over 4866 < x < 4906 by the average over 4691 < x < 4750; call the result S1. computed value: 1.06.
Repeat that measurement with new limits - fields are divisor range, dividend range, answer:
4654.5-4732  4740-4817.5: 1.07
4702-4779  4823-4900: 1.04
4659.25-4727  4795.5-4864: 1.07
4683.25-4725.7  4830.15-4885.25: 1.06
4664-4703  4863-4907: 1.10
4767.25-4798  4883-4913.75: 1.02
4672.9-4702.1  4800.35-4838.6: 1.05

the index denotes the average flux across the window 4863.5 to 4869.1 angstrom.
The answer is 1.92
